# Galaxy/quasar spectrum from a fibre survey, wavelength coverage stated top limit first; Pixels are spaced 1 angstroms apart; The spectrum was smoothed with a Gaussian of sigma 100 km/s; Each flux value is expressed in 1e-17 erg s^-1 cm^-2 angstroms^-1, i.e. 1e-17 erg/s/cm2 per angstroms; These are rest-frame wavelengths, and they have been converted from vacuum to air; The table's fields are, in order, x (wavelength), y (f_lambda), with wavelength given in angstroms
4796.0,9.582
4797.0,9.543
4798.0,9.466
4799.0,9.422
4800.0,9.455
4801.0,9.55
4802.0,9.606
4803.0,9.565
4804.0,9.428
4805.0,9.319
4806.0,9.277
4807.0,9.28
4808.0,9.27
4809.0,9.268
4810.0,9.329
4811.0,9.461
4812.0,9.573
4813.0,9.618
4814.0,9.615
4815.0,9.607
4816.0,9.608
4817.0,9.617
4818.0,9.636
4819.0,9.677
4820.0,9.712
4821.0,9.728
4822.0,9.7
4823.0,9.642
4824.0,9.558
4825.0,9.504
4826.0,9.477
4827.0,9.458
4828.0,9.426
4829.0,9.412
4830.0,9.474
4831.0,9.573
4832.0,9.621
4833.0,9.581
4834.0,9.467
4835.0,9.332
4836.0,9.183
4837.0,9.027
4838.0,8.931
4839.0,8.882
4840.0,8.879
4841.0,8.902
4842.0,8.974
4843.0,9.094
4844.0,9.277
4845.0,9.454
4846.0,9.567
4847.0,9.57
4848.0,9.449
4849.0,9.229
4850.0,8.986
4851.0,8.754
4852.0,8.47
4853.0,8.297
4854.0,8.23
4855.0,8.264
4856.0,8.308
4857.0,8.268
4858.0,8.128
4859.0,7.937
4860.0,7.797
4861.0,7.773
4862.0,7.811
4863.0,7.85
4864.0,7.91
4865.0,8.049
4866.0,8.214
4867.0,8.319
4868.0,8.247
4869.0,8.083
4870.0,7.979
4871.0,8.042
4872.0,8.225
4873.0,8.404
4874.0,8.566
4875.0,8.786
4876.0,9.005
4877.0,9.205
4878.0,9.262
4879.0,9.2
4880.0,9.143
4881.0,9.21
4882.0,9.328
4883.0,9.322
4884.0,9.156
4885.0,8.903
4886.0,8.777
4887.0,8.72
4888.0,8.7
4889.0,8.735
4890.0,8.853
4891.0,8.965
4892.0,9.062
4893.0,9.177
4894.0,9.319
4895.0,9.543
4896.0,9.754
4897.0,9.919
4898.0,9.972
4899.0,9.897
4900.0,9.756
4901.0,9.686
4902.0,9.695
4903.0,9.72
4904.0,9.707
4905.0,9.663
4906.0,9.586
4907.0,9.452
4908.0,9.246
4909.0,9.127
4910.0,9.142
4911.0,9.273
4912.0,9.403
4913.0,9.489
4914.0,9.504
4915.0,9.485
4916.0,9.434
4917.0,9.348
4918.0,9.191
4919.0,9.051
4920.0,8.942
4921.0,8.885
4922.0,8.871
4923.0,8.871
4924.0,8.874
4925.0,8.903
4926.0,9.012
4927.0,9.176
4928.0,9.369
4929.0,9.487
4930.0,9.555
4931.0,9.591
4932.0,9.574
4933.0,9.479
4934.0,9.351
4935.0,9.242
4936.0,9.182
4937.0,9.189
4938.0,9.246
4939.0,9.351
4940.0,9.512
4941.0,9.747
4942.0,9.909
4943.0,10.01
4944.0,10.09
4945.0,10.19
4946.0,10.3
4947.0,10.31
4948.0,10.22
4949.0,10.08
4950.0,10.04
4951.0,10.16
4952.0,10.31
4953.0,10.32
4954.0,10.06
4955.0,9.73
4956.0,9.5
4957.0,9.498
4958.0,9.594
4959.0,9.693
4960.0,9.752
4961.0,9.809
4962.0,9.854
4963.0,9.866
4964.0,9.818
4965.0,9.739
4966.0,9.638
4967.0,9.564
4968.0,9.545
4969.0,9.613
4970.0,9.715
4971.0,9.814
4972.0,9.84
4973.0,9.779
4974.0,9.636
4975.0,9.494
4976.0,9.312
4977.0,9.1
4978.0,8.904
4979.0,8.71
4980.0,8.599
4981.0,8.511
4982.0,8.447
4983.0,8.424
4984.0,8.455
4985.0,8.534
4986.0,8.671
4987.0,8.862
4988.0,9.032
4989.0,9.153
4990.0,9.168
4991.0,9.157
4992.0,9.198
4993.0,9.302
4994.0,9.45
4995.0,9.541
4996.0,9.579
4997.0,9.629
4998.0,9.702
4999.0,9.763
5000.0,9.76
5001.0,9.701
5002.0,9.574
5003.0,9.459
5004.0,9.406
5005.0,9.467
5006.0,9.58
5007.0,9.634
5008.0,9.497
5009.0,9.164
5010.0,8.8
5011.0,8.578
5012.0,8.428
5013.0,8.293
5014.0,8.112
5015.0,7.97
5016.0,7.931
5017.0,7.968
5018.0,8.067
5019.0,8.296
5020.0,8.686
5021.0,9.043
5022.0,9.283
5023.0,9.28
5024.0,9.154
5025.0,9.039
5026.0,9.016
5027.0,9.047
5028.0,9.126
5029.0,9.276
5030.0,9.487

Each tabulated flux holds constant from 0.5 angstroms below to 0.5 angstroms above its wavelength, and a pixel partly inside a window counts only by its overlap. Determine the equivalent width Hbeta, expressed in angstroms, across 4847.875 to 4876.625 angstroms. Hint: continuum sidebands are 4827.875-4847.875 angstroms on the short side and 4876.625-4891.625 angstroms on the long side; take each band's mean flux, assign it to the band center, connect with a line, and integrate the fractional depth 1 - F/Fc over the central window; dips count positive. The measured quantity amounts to 2.63 angstroms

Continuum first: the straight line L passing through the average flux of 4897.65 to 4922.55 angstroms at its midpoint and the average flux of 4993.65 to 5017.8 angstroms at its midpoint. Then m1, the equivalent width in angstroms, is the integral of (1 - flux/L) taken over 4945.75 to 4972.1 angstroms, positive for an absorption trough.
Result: -1.7 angstroms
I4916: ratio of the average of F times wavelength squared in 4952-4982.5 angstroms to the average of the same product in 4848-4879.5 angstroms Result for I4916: 1.18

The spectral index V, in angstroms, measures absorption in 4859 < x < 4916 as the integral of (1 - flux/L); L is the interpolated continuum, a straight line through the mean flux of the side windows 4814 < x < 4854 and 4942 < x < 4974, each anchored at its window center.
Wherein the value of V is 3.5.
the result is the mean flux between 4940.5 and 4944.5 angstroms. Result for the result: 9.94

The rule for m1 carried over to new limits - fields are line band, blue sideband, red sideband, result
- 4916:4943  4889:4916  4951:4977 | 0.85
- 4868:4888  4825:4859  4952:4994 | 0.76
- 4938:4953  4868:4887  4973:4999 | -1.71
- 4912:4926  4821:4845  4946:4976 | 0.75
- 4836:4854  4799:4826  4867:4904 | 0.56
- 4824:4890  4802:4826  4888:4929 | 4.26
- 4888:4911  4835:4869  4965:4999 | -1.55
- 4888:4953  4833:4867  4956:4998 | -3.22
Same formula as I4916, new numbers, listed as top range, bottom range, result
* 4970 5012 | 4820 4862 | 1.09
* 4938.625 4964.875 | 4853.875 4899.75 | 1.17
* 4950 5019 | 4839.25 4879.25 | 1.14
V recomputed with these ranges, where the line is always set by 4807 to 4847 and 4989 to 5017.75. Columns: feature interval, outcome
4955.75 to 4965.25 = -0.54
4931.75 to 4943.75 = -0.34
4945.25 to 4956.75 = -1.09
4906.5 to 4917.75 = -0.09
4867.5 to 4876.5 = 0.93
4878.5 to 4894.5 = 0.48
